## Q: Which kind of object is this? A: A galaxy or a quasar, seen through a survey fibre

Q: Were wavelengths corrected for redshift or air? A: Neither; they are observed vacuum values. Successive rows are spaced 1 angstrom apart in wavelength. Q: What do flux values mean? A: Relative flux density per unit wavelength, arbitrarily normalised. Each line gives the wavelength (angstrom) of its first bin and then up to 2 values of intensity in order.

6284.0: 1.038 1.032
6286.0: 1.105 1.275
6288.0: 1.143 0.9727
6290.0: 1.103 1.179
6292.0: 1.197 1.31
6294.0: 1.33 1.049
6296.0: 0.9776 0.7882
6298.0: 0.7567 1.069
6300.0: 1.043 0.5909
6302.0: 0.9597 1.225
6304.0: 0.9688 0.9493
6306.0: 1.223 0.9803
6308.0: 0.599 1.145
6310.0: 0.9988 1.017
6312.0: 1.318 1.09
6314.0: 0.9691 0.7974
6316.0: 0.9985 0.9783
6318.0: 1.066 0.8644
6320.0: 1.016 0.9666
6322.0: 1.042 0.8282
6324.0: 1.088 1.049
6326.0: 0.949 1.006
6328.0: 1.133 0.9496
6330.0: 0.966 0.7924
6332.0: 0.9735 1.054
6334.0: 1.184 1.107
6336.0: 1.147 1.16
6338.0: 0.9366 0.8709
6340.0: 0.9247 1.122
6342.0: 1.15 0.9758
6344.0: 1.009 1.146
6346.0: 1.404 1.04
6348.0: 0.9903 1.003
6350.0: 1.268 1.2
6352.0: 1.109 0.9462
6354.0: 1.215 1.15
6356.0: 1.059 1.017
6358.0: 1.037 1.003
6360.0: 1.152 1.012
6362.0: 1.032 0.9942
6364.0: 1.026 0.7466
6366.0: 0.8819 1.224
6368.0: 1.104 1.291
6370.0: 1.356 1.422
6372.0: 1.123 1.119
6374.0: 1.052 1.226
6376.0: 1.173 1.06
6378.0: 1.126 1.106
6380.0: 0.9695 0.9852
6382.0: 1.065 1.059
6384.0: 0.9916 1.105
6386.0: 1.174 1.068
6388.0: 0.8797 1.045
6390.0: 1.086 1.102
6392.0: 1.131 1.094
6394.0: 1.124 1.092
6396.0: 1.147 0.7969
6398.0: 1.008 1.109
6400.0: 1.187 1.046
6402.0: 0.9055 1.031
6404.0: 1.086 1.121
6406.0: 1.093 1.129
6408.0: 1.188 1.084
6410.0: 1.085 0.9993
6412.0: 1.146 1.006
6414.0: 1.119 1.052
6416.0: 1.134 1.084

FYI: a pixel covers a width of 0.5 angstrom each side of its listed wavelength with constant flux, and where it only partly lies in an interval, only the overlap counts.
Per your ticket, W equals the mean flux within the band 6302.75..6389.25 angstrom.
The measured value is 1.05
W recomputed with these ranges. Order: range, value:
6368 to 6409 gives 1.1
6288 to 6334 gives 1.01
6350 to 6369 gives 1.06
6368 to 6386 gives 1.13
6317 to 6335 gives 0.998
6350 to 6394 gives 1.09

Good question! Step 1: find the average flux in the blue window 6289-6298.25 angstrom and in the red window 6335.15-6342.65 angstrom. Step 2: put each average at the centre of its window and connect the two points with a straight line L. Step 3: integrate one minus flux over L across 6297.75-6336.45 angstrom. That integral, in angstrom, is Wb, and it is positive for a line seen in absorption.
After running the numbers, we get 2.3 angstrom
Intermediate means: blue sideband 1.08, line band 0.998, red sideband 1.05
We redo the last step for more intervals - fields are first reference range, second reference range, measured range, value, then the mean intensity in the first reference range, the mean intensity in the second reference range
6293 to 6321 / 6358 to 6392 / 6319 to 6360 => -0.4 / 0.997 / 1.08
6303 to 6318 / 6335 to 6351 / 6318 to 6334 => 0.9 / 1.01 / 1.08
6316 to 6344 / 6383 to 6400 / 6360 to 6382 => -1.1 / 1.01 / 1.06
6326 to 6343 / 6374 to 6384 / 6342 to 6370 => -0.8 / 1.03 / 1.08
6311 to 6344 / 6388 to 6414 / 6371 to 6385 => -0.5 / 1.01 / 1.07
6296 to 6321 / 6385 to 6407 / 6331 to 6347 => -1.0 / 0.975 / 1.07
